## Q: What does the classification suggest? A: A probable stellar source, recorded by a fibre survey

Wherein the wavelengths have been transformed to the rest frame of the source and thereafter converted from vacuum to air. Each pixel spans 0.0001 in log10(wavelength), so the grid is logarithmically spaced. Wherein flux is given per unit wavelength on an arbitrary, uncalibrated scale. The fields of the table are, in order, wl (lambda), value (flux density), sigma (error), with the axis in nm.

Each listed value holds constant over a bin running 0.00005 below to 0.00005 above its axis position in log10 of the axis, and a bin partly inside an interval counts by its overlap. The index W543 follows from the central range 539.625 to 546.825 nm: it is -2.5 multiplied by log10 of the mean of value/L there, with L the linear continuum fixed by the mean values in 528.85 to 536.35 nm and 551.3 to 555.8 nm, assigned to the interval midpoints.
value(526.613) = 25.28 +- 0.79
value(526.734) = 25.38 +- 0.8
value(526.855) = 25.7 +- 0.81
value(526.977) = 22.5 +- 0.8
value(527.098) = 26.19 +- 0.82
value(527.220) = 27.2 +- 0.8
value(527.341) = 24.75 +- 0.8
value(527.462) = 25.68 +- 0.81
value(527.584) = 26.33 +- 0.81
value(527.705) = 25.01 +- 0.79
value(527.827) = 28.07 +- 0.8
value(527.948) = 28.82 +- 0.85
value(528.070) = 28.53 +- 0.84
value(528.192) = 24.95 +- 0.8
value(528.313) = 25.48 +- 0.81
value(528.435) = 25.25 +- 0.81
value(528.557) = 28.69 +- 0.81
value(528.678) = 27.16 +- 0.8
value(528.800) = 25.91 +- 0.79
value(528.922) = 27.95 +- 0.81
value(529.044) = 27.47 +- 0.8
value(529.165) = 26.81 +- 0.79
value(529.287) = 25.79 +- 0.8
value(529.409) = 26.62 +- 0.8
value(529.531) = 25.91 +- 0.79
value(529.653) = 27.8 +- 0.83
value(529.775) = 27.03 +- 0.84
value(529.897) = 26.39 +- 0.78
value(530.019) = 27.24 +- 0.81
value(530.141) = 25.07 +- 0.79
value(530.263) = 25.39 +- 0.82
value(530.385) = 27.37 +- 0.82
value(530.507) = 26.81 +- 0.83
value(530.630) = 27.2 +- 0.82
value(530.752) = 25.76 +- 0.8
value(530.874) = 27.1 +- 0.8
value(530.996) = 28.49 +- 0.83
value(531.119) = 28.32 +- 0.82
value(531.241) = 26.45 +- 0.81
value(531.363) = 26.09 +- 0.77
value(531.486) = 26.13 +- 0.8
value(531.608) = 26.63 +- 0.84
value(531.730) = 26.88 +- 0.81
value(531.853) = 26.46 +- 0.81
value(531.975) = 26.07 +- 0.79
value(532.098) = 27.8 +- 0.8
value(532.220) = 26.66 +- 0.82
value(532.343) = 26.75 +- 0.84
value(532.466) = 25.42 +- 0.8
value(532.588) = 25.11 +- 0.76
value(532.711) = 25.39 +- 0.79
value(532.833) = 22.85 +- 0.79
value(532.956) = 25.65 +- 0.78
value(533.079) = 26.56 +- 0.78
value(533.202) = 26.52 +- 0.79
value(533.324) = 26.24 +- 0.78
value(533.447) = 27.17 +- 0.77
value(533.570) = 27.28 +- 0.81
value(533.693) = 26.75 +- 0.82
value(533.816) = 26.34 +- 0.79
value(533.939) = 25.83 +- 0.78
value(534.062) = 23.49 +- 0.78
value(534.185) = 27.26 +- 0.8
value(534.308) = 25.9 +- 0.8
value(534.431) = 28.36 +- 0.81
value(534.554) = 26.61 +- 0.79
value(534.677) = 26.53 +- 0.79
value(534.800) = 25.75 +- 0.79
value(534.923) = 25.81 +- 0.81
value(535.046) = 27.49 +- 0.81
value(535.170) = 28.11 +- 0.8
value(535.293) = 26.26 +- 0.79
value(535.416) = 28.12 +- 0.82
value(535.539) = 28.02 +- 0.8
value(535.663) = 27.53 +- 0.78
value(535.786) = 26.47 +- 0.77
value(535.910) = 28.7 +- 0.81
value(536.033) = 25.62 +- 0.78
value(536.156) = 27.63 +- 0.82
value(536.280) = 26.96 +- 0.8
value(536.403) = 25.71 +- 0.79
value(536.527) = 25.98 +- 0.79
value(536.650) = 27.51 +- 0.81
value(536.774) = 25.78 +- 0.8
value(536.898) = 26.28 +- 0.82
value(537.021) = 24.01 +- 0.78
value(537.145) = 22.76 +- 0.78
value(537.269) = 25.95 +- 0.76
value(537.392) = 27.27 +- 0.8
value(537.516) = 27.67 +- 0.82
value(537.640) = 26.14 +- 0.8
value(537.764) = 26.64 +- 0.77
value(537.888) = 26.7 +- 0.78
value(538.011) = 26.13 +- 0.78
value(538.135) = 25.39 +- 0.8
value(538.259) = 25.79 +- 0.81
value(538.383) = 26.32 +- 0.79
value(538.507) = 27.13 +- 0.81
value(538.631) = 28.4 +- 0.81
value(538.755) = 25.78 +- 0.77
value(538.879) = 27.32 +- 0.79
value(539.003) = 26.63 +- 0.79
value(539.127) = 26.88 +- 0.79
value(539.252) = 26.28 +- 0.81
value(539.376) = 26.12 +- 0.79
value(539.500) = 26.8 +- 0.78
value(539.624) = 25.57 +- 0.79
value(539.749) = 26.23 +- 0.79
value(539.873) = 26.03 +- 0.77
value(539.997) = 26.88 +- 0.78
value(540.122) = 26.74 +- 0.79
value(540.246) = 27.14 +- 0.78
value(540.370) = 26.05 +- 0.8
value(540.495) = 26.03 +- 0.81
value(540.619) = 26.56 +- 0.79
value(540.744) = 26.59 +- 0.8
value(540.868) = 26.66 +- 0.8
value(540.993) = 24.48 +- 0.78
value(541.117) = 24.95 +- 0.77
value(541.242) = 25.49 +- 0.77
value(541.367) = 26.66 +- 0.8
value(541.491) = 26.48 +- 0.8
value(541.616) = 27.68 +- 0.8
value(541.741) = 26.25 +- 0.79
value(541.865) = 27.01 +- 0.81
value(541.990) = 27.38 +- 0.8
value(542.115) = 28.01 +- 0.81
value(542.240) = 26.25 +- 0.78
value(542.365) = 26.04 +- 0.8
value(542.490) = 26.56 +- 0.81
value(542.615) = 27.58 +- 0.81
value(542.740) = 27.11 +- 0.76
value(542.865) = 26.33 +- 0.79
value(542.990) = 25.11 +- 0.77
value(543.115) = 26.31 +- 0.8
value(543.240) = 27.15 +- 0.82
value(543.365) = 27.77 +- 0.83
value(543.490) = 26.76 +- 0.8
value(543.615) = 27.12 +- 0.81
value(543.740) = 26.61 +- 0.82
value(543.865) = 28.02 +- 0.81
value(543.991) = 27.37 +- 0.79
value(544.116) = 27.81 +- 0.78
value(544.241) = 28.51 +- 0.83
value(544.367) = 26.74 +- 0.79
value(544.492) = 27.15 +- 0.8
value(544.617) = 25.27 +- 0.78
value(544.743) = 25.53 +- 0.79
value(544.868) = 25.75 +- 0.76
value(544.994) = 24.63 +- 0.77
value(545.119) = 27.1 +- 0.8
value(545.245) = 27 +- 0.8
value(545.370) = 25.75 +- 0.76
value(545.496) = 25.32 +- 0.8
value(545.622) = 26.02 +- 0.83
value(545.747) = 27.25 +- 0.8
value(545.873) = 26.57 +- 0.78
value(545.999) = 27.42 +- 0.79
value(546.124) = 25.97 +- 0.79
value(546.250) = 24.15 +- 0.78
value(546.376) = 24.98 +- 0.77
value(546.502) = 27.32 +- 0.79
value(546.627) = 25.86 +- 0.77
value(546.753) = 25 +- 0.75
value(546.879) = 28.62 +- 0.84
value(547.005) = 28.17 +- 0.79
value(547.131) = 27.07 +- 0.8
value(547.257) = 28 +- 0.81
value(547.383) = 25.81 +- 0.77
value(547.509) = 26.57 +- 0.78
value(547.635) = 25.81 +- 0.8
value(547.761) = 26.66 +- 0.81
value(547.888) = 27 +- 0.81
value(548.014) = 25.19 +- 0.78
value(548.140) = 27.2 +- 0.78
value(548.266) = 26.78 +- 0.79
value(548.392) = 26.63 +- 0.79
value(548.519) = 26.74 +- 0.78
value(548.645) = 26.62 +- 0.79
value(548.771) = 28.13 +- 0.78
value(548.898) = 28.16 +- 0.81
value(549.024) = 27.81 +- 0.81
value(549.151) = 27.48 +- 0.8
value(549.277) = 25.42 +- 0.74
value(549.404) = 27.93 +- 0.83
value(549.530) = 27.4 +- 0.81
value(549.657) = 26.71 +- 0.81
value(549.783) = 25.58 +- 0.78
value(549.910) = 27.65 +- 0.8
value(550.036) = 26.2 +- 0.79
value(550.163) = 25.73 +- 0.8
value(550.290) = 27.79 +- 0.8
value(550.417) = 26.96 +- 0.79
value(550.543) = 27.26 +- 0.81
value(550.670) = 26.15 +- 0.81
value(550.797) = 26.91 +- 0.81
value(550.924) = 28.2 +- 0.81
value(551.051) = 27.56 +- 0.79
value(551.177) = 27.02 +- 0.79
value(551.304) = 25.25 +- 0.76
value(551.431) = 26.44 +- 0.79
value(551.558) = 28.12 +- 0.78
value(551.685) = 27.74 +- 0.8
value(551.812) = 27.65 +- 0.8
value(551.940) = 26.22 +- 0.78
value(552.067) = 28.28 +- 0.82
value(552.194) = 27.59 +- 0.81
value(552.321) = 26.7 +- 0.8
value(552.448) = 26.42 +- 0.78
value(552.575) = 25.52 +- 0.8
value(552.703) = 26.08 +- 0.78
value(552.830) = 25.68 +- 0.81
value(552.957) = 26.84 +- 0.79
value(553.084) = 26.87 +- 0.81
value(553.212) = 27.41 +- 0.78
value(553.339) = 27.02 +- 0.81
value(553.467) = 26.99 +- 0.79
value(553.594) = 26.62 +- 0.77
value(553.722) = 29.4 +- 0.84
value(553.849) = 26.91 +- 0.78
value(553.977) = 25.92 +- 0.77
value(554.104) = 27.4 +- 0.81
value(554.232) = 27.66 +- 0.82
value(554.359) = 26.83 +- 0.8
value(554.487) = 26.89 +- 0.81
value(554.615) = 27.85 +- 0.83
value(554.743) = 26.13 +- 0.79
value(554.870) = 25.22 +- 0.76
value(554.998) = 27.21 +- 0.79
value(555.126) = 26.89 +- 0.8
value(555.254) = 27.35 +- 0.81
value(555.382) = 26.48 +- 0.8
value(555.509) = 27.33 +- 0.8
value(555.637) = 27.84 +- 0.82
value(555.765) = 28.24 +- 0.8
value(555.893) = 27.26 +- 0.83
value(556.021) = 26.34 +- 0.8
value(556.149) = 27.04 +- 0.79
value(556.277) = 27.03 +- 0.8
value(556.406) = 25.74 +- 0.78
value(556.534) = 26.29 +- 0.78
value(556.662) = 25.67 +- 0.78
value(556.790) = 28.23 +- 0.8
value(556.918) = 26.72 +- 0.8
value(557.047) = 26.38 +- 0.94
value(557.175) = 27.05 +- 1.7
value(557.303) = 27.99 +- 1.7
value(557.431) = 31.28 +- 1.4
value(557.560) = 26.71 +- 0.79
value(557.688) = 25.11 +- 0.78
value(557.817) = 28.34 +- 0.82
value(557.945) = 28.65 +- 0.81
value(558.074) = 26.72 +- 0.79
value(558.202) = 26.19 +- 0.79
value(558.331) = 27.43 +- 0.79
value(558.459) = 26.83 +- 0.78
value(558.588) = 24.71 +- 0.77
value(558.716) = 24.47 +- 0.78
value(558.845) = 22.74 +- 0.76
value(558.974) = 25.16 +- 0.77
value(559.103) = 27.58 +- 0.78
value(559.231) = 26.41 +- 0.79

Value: 0.01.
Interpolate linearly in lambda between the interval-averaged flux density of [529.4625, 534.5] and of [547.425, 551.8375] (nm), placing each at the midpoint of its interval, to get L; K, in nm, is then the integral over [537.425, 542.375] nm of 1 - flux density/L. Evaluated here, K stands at 0.03 nm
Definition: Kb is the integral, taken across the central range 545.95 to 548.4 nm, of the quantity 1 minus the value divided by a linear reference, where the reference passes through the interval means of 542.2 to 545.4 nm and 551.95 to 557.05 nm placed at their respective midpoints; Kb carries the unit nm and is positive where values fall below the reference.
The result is 0.02 nm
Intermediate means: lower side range 26.7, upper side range 26.9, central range 26.5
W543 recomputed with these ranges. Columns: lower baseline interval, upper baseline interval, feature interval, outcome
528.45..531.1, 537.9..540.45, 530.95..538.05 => 0.01 mag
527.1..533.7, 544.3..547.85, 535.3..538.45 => 0.00 mag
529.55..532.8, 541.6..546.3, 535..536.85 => -0.02 mag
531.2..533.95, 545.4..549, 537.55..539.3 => -0.01 mag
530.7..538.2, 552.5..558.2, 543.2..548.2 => 0.01 mag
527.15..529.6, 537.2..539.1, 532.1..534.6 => 0.02 mag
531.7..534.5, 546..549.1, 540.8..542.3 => 0.00 mag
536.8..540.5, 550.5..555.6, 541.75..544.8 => -0.02 mag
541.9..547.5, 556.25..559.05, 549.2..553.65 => -0.01 mag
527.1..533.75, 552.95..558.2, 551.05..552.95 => 0.01 mag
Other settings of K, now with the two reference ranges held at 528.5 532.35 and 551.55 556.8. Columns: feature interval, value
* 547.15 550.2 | 0.01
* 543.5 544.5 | -0.02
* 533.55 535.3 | 0.02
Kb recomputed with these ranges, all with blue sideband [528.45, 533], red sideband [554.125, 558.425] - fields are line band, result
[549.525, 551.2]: 0.00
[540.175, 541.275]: 0.03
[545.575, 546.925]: 0.03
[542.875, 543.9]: 0.00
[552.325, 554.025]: 0.02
